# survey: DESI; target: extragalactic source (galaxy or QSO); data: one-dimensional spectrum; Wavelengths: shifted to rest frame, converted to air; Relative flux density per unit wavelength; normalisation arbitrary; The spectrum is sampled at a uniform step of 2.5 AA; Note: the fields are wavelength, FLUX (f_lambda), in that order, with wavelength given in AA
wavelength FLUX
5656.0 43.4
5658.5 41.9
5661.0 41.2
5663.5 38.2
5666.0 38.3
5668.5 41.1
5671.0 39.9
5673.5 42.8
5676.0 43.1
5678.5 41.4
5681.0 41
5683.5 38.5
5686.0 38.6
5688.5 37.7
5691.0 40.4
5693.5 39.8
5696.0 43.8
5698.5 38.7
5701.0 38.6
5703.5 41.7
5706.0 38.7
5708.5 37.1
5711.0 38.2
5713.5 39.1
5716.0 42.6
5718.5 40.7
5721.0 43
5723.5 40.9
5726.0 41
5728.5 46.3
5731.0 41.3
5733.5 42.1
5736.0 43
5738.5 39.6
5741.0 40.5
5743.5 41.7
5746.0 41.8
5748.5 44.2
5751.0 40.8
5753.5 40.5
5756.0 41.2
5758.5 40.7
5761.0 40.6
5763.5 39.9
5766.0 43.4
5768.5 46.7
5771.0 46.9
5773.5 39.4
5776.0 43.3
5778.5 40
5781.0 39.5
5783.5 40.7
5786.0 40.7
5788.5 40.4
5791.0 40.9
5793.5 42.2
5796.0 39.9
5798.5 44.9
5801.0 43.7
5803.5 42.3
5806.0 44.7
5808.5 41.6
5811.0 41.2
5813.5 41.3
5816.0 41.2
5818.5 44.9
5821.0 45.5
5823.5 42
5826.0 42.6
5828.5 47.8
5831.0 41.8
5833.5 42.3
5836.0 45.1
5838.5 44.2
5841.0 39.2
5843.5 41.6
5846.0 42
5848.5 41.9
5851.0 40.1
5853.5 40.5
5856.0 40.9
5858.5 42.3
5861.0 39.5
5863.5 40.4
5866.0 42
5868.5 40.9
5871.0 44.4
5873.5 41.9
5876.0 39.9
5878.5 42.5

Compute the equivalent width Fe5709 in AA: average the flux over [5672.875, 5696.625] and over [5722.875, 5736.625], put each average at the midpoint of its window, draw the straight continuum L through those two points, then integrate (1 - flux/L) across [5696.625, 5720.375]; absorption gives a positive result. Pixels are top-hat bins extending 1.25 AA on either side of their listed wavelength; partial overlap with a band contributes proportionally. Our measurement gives 1.1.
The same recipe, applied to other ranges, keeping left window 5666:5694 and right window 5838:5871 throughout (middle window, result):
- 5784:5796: 0.0 AA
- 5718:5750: -1.1 AA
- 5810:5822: -0.5 AA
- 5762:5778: -0.9 AA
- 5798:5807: -0.6 AA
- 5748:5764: -0.1 AA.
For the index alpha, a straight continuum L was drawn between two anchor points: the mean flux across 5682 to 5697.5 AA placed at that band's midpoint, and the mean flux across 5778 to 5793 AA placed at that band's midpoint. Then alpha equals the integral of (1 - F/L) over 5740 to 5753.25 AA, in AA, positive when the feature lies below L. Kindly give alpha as -0.5 AA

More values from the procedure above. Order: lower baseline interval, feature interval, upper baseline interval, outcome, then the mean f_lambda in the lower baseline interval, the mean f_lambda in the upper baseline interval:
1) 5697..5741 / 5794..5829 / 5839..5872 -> -1.62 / 40.8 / 41.3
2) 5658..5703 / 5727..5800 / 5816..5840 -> 0.74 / 40.3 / 43.8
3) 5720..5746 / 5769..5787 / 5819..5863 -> 0.15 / 41.9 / 42.3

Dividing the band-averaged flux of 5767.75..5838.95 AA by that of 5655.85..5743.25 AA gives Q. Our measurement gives 1.0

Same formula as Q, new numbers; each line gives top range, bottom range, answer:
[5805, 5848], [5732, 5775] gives 1.02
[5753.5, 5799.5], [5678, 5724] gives 1.04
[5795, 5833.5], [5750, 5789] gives 1.03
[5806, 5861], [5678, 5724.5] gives 1.06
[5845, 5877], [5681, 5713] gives 1.05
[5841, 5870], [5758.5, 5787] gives 0.98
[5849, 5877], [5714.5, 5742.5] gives 0.98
